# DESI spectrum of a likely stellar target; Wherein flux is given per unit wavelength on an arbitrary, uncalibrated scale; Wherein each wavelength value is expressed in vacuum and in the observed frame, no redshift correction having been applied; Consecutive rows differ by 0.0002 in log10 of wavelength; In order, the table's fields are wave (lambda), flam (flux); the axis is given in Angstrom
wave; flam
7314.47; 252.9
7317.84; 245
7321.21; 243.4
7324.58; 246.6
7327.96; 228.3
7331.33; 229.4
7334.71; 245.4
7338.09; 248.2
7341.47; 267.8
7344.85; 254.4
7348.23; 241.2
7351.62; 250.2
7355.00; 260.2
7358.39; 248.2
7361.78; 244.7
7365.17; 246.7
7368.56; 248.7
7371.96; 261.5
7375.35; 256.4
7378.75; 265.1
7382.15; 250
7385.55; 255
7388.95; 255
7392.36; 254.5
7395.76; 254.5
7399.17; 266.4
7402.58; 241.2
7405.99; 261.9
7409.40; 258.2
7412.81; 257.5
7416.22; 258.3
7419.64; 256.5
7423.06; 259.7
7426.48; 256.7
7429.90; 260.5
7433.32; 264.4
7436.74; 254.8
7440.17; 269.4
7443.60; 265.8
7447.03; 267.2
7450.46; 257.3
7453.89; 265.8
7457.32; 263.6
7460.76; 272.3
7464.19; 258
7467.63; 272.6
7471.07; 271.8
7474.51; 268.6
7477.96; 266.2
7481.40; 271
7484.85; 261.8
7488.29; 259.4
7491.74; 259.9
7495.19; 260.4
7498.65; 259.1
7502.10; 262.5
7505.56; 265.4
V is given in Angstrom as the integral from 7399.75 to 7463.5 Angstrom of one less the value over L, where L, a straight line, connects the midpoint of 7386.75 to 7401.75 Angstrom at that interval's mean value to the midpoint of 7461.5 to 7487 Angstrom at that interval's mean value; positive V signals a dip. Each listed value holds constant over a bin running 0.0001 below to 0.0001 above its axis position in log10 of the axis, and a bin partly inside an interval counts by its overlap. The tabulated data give 0.2 Angstrom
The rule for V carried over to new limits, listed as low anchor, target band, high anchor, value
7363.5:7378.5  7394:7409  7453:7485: 0.1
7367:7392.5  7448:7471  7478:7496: -0.4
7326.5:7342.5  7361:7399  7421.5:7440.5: -0.5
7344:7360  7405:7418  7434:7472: 0.0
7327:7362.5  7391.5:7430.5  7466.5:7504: -0.2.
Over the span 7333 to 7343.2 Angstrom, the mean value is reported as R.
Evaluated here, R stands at 254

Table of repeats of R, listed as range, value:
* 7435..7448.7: 264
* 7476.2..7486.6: 266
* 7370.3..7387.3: 258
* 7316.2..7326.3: 245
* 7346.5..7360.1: 250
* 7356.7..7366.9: 247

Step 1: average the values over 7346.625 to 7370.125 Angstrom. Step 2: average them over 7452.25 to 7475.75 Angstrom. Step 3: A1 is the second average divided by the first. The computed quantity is 1.1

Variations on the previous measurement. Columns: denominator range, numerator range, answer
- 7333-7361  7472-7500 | 1.05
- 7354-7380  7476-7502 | 1.04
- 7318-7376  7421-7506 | 1.06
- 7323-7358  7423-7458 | 1.06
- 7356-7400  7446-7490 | 1.05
